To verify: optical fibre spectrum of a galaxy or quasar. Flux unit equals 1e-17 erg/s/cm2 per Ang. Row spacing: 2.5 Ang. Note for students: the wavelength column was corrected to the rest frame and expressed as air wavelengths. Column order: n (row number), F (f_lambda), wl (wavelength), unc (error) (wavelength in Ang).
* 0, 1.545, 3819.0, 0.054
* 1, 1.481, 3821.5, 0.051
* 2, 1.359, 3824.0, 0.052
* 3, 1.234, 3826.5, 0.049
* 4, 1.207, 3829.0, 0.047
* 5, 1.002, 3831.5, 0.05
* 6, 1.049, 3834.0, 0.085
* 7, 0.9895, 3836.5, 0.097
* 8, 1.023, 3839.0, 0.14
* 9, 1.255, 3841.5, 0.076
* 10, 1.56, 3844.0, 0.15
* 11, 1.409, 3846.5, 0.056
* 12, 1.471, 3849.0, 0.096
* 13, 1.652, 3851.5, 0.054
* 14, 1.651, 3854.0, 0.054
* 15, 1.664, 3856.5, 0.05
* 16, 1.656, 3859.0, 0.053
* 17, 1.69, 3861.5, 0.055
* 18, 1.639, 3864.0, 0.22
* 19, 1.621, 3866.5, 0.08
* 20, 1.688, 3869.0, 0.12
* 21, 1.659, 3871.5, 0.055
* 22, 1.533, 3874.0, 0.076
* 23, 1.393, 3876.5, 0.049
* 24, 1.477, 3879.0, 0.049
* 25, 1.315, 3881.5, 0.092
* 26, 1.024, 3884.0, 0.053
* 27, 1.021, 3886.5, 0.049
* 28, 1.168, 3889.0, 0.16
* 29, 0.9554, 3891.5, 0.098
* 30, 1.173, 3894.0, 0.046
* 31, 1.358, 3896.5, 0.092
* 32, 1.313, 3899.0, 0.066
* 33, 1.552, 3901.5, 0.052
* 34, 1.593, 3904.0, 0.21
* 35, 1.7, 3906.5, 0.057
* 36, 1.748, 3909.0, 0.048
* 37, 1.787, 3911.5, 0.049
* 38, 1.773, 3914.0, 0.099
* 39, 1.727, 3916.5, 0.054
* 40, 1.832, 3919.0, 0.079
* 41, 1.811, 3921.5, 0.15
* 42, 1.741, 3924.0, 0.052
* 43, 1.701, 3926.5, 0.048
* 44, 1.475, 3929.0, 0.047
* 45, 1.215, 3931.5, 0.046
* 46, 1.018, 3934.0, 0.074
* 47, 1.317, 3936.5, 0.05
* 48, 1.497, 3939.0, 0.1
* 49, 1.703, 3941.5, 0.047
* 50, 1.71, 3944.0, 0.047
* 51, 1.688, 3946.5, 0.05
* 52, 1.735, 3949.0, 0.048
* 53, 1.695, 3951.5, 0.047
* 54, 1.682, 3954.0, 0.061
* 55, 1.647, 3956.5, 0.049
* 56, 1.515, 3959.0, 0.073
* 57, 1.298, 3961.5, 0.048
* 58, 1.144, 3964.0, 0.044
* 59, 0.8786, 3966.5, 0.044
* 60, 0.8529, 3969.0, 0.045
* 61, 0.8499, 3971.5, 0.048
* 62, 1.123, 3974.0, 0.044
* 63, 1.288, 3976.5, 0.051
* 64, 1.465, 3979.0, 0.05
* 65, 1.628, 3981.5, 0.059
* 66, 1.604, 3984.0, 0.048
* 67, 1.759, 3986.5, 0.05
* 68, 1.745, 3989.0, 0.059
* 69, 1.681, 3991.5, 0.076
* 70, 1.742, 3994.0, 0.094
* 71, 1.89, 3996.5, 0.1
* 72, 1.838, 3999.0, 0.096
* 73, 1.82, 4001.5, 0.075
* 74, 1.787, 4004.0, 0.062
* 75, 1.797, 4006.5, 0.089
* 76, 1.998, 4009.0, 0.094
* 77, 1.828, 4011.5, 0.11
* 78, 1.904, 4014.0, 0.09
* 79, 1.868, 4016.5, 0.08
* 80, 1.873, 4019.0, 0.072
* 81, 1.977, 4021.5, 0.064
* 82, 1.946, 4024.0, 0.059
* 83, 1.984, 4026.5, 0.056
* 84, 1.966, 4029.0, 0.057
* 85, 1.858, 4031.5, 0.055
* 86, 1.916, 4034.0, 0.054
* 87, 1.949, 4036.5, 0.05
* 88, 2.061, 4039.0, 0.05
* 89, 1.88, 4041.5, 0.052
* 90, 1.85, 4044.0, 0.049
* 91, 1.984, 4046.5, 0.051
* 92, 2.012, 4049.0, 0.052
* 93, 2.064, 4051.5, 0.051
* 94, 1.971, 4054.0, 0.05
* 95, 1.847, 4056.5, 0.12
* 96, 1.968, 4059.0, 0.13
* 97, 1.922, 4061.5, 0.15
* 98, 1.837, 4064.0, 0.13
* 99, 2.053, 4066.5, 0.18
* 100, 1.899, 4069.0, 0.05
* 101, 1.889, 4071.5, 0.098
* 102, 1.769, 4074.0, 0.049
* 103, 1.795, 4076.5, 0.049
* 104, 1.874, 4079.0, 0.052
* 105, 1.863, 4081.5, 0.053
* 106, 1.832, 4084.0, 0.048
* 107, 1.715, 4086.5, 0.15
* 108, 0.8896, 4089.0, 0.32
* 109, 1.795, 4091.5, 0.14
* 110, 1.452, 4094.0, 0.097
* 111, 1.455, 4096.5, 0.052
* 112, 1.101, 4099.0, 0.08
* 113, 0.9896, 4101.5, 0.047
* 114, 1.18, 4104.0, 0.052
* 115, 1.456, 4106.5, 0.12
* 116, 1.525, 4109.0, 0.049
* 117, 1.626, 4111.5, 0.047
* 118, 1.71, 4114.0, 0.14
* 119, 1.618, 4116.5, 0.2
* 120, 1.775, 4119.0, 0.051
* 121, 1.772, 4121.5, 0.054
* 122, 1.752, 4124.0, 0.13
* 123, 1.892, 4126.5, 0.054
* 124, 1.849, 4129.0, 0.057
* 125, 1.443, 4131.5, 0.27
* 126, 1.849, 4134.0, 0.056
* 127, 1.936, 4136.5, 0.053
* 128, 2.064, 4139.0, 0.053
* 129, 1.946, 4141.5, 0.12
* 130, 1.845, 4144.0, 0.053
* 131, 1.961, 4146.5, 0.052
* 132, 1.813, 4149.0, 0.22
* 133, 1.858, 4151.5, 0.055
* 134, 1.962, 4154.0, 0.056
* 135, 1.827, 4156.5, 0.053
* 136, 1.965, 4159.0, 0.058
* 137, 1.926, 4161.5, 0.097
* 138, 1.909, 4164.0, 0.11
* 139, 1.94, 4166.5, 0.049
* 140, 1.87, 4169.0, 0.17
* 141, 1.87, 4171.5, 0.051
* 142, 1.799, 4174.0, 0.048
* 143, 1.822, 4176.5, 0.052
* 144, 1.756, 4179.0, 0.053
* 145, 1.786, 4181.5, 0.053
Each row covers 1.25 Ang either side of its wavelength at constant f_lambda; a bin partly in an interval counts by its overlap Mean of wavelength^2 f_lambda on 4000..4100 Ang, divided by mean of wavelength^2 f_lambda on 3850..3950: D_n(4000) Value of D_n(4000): 1.3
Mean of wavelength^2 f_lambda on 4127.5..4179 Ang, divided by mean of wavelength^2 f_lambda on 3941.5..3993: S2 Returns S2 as 1.41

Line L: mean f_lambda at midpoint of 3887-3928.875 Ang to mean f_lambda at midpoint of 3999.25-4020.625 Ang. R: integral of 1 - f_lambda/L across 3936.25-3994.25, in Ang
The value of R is 8.6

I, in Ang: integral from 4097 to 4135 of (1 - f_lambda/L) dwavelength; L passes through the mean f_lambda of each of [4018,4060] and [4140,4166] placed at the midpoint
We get 7.0 Ang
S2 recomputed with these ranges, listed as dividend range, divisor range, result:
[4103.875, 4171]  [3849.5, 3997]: 1.34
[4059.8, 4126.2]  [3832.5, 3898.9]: 1.33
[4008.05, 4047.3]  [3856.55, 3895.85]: 1.48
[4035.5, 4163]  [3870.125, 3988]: 1.33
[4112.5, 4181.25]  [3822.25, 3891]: 1.54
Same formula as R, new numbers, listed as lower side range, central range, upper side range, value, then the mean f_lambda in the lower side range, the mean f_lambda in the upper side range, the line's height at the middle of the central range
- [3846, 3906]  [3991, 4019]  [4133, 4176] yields -3.0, 1.45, 1.9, 1.66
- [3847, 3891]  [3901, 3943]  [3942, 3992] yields -3.9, 1.48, 1.45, 1.46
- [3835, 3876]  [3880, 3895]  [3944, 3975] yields 3.6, 1.51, 1.36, 1.46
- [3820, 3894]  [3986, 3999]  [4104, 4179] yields -1.6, 1.37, 1.8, 1.58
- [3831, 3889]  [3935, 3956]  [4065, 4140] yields -1.7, 1.41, 1.66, 1.5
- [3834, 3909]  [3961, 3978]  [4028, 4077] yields 6.4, 1.42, 1.93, 1.69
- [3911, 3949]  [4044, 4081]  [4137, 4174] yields -2.8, 1.6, 1.91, 1.78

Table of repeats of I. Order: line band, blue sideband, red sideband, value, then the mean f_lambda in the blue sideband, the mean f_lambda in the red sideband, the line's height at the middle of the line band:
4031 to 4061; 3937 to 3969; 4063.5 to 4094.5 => -4.8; 1.49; 1.75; 1.68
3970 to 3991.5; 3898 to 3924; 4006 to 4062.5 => 4.6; 1.69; 1.93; 1.83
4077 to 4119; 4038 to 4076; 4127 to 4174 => 8.6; 1.93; 1.88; 1.91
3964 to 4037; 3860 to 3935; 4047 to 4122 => -3.0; 1.49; 1.69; 1.6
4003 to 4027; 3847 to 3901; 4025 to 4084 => -1.1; 1.44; 1.92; 1.81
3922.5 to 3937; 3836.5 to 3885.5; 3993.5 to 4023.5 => 2.0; 1.48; 1.87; 1.66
